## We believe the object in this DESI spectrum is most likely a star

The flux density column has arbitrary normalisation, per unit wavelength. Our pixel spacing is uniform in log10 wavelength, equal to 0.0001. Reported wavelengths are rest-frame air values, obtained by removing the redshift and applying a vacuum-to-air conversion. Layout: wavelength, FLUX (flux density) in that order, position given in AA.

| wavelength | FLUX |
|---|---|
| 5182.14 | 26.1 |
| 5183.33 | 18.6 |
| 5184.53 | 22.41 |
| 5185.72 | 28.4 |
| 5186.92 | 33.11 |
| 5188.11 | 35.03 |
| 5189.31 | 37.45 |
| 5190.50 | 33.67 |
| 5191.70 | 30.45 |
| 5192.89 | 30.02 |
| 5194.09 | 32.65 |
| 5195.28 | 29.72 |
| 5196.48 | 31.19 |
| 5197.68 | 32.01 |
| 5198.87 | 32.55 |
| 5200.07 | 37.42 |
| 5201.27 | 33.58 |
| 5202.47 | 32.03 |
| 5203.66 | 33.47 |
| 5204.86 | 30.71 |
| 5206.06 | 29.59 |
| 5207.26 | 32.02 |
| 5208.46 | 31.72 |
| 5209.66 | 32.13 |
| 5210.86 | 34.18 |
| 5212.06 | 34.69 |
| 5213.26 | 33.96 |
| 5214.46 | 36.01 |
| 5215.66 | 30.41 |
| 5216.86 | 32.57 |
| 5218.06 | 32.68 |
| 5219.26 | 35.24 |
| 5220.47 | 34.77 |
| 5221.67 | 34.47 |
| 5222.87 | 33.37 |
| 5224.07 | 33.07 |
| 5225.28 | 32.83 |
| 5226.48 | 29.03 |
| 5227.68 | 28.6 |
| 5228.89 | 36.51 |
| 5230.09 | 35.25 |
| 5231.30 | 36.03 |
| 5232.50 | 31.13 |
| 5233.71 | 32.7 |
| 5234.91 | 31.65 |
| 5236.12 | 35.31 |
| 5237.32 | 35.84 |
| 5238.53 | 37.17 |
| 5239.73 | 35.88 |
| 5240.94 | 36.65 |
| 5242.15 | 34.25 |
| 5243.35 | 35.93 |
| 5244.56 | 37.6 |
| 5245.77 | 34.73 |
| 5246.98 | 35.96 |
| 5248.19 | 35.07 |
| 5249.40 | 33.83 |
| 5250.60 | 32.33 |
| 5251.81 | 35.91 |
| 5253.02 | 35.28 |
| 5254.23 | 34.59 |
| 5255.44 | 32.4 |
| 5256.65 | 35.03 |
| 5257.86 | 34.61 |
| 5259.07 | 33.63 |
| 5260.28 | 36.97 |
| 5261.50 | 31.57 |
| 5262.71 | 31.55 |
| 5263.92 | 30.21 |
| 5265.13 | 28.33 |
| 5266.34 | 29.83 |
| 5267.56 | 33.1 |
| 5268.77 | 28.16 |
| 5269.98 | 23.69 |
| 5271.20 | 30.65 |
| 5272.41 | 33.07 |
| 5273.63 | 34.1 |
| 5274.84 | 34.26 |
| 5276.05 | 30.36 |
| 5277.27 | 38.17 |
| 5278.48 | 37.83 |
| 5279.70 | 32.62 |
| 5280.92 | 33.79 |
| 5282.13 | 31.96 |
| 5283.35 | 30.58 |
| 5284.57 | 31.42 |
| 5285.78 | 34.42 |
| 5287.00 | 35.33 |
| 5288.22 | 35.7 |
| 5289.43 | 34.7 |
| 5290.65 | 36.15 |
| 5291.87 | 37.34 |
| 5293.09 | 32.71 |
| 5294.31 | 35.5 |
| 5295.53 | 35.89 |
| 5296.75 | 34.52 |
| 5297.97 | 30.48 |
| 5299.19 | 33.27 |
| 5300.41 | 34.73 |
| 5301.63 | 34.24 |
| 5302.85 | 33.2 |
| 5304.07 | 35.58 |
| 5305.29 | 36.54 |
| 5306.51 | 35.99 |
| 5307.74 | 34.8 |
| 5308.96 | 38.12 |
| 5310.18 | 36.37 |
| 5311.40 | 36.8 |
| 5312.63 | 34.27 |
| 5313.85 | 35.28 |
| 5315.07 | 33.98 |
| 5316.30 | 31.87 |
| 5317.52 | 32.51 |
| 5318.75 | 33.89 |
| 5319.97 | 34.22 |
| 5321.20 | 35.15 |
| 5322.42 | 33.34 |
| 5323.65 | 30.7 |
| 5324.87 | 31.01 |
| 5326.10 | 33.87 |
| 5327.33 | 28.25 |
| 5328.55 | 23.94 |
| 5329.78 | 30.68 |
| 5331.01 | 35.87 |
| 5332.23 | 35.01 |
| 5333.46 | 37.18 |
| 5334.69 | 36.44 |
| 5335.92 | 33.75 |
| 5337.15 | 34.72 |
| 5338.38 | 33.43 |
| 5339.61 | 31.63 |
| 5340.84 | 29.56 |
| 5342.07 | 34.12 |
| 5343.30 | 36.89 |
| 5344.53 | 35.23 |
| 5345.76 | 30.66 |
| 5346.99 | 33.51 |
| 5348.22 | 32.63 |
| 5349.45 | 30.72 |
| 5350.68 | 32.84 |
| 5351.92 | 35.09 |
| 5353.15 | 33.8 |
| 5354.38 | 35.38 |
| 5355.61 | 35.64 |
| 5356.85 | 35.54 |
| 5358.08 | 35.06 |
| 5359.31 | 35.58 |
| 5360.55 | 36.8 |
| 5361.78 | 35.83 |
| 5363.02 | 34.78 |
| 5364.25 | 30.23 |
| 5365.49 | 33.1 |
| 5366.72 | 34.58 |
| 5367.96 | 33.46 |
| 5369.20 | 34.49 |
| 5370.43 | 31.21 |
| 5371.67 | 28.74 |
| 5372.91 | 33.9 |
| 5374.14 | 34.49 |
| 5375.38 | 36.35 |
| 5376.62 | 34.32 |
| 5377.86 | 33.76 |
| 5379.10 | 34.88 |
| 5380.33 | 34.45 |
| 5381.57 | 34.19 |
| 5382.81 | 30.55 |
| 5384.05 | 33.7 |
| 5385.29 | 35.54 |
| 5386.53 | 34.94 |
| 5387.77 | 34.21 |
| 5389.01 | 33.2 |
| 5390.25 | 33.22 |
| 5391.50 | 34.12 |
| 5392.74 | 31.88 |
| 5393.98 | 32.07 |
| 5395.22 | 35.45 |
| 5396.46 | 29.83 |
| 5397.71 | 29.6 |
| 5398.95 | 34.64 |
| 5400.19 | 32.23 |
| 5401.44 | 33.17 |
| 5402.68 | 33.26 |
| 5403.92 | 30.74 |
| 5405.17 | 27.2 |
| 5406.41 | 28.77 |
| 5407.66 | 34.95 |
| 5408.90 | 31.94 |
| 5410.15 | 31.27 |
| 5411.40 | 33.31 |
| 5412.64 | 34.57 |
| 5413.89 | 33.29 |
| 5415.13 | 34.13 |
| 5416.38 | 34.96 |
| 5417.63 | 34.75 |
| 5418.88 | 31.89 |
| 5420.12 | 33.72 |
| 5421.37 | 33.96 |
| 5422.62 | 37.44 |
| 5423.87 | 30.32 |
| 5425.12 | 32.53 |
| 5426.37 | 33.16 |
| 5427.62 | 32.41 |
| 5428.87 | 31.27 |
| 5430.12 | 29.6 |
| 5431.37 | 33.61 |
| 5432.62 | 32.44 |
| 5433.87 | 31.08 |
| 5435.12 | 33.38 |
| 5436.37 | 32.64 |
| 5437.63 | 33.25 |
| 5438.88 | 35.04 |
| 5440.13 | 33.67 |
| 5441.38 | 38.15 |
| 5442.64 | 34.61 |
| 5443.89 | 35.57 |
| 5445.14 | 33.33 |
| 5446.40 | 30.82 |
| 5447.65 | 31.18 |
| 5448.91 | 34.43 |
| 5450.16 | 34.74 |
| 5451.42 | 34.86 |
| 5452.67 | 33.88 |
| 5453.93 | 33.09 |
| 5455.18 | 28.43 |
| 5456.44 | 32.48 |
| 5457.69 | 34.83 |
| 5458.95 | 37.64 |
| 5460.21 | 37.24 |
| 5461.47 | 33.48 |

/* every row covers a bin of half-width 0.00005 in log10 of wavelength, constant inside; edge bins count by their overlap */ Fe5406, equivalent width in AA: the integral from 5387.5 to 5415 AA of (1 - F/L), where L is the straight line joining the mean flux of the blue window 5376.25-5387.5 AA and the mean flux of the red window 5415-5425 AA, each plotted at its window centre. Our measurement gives 1.2 AA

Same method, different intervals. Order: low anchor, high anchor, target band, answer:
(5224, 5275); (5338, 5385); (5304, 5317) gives -0.7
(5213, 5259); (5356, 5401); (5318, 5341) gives 0.7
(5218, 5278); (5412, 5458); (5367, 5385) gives -0.1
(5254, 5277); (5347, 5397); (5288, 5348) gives -2.0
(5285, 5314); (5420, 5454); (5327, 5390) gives 1.2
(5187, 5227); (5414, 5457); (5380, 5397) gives -0.1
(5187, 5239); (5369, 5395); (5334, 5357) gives -0.2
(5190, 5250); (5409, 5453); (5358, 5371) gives -0.3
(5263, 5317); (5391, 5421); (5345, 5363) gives -0.7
